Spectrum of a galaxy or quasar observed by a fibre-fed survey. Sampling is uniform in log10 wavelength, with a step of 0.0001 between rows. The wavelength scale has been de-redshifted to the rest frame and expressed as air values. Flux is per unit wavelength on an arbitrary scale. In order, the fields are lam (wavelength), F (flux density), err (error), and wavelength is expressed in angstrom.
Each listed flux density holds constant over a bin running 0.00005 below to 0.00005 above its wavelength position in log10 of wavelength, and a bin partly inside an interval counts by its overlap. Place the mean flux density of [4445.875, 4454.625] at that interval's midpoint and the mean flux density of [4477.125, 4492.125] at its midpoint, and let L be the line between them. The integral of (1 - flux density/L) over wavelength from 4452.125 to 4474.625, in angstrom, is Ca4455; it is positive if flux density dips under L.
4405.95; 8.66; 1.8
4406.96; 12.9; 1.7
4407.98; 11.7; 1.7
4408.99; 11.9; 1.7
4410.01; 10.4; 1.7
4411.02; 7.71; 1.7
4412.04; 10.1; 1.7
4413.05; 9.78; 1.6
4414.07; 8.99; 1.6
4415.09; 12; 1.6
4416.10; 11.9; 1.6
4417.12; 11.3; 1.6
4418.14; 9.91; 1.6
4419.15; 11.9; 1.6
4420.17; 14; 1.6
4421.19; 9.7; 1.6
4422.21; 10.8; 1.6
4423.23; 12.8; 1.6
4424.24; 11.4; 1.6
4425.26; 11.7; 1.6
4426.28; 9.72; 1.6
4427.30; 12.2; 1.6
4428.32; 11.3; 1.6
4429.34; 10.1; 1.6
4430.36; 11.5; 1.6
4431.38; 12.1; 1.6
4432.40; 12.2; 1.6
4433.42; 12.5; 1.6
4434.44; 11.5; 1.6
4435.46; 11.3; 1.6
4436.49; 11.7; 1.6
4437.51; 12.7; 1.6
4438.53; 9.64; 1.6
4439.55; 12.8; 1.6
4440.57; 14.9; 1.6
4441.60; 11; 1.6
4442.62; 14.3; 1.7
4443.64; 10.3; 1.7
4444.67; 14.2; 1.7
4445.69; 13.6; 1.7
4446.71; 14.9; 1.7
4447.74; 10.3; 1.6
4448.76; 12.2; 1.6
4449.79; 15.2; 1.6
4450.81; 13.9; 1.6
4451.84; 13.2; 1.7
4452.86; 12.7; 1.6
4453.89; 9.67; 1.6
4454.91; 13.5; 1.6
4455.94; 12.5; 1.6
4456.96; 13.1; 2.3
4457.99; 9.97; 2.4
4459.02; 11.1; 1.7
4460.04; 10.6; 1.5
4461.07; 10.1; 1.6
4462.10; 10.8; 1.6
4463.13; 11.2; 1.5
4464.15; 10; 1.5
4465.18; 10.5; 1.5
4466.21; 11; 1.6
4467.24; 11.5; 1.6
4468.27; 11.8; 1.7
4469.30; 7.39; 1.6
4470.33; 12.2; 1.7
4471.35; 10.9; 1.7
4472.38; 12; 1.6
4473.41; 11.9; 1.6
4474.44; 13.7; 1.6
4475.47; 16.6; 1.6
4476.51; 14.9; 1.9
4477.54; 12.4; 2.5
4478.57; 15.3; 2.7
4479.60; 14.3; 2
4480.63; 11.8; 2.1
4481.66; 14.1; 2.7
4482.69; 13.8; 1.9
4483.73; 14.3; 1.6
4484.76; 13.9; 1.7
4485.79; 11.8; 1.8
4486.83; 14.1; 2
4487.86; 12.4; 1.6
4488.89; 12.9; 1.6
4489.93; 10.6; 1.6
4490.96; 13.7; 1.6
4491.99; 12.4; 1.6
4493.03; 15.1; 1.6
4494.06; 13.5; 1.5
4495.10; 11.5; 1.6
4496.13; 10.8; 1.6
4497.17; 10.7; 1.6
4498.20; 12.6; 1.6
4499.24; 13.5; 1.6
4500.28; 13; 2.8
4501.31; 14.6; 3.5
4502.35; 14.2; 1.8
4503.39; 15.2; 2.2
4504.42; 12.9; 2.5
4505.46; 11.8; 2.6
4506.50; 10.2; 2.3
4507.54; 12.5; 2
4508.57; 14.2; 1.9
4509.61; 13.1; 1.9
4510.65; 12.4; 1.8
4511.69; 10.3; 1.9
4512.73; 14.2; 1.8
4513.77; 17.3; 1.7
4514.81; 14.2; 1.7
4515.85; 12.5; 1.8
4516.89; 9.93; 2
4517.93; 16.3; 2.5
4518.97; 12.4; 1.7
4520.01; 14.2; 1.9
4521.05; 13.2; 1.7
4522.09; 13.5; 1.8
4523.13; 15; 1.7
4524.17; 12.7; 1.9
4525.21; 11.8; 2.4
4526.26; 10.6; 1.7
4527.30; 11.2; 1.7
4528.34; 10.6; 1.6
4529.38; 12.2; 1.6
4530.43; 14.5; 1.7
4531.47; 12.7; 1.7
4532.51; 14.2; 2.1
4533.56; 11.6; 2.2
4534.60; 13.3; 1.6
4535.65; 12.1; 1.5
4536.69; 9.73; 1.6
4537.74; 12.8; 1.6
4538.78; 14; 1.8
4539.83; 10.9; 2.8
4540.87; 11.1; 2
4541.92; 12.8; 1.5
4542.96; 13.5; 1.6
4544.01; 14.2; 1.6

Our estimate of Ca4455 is 3.0 angstrom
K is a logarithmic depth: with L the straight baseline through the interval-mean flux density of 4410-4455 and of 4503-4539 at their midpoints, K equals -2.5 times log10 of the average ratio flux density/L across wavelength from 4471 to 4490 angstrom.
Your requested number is -0.083 mag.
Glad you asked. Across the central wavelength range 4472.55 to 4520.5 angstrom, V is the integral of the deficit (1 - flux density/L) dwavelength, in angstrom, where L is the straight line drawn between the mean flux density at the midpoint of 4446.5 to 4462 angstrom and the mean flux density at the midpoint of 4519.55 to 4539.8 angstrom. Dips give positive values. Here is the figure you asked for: -3.3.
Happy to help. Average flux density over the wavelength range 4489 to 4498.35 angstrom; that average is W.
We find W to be 12.3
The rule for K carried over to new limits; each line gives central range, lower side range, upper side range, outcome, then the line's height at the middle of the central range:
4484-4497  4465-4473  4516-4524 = -0.063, 12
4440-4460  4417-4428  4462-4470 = -0.162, 10.9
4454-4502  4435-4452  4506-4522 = 0.046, 12.9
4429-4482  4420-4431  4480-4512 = -0.020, 12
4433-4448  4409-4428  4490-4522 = -0.085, 11.5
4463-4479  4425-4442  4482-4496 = 0.046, 12.6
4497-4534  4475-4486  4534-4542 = -0.015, 12.8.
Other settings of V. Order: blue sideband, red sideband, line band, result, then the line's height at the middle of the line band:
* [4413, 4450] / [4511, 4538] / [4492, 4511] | -0.5 angstrom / 12.6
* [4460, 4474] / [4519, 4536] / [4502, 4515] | -1.2 angstrom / 12.1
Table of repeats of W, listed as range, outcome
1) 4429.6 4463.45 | 12.1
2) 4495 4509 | 12.7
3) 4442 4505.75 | 12.6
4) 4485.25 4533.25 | 12.9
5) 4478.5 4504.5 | 13.2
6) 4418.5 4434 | 11.6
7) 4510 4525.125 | 13.4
